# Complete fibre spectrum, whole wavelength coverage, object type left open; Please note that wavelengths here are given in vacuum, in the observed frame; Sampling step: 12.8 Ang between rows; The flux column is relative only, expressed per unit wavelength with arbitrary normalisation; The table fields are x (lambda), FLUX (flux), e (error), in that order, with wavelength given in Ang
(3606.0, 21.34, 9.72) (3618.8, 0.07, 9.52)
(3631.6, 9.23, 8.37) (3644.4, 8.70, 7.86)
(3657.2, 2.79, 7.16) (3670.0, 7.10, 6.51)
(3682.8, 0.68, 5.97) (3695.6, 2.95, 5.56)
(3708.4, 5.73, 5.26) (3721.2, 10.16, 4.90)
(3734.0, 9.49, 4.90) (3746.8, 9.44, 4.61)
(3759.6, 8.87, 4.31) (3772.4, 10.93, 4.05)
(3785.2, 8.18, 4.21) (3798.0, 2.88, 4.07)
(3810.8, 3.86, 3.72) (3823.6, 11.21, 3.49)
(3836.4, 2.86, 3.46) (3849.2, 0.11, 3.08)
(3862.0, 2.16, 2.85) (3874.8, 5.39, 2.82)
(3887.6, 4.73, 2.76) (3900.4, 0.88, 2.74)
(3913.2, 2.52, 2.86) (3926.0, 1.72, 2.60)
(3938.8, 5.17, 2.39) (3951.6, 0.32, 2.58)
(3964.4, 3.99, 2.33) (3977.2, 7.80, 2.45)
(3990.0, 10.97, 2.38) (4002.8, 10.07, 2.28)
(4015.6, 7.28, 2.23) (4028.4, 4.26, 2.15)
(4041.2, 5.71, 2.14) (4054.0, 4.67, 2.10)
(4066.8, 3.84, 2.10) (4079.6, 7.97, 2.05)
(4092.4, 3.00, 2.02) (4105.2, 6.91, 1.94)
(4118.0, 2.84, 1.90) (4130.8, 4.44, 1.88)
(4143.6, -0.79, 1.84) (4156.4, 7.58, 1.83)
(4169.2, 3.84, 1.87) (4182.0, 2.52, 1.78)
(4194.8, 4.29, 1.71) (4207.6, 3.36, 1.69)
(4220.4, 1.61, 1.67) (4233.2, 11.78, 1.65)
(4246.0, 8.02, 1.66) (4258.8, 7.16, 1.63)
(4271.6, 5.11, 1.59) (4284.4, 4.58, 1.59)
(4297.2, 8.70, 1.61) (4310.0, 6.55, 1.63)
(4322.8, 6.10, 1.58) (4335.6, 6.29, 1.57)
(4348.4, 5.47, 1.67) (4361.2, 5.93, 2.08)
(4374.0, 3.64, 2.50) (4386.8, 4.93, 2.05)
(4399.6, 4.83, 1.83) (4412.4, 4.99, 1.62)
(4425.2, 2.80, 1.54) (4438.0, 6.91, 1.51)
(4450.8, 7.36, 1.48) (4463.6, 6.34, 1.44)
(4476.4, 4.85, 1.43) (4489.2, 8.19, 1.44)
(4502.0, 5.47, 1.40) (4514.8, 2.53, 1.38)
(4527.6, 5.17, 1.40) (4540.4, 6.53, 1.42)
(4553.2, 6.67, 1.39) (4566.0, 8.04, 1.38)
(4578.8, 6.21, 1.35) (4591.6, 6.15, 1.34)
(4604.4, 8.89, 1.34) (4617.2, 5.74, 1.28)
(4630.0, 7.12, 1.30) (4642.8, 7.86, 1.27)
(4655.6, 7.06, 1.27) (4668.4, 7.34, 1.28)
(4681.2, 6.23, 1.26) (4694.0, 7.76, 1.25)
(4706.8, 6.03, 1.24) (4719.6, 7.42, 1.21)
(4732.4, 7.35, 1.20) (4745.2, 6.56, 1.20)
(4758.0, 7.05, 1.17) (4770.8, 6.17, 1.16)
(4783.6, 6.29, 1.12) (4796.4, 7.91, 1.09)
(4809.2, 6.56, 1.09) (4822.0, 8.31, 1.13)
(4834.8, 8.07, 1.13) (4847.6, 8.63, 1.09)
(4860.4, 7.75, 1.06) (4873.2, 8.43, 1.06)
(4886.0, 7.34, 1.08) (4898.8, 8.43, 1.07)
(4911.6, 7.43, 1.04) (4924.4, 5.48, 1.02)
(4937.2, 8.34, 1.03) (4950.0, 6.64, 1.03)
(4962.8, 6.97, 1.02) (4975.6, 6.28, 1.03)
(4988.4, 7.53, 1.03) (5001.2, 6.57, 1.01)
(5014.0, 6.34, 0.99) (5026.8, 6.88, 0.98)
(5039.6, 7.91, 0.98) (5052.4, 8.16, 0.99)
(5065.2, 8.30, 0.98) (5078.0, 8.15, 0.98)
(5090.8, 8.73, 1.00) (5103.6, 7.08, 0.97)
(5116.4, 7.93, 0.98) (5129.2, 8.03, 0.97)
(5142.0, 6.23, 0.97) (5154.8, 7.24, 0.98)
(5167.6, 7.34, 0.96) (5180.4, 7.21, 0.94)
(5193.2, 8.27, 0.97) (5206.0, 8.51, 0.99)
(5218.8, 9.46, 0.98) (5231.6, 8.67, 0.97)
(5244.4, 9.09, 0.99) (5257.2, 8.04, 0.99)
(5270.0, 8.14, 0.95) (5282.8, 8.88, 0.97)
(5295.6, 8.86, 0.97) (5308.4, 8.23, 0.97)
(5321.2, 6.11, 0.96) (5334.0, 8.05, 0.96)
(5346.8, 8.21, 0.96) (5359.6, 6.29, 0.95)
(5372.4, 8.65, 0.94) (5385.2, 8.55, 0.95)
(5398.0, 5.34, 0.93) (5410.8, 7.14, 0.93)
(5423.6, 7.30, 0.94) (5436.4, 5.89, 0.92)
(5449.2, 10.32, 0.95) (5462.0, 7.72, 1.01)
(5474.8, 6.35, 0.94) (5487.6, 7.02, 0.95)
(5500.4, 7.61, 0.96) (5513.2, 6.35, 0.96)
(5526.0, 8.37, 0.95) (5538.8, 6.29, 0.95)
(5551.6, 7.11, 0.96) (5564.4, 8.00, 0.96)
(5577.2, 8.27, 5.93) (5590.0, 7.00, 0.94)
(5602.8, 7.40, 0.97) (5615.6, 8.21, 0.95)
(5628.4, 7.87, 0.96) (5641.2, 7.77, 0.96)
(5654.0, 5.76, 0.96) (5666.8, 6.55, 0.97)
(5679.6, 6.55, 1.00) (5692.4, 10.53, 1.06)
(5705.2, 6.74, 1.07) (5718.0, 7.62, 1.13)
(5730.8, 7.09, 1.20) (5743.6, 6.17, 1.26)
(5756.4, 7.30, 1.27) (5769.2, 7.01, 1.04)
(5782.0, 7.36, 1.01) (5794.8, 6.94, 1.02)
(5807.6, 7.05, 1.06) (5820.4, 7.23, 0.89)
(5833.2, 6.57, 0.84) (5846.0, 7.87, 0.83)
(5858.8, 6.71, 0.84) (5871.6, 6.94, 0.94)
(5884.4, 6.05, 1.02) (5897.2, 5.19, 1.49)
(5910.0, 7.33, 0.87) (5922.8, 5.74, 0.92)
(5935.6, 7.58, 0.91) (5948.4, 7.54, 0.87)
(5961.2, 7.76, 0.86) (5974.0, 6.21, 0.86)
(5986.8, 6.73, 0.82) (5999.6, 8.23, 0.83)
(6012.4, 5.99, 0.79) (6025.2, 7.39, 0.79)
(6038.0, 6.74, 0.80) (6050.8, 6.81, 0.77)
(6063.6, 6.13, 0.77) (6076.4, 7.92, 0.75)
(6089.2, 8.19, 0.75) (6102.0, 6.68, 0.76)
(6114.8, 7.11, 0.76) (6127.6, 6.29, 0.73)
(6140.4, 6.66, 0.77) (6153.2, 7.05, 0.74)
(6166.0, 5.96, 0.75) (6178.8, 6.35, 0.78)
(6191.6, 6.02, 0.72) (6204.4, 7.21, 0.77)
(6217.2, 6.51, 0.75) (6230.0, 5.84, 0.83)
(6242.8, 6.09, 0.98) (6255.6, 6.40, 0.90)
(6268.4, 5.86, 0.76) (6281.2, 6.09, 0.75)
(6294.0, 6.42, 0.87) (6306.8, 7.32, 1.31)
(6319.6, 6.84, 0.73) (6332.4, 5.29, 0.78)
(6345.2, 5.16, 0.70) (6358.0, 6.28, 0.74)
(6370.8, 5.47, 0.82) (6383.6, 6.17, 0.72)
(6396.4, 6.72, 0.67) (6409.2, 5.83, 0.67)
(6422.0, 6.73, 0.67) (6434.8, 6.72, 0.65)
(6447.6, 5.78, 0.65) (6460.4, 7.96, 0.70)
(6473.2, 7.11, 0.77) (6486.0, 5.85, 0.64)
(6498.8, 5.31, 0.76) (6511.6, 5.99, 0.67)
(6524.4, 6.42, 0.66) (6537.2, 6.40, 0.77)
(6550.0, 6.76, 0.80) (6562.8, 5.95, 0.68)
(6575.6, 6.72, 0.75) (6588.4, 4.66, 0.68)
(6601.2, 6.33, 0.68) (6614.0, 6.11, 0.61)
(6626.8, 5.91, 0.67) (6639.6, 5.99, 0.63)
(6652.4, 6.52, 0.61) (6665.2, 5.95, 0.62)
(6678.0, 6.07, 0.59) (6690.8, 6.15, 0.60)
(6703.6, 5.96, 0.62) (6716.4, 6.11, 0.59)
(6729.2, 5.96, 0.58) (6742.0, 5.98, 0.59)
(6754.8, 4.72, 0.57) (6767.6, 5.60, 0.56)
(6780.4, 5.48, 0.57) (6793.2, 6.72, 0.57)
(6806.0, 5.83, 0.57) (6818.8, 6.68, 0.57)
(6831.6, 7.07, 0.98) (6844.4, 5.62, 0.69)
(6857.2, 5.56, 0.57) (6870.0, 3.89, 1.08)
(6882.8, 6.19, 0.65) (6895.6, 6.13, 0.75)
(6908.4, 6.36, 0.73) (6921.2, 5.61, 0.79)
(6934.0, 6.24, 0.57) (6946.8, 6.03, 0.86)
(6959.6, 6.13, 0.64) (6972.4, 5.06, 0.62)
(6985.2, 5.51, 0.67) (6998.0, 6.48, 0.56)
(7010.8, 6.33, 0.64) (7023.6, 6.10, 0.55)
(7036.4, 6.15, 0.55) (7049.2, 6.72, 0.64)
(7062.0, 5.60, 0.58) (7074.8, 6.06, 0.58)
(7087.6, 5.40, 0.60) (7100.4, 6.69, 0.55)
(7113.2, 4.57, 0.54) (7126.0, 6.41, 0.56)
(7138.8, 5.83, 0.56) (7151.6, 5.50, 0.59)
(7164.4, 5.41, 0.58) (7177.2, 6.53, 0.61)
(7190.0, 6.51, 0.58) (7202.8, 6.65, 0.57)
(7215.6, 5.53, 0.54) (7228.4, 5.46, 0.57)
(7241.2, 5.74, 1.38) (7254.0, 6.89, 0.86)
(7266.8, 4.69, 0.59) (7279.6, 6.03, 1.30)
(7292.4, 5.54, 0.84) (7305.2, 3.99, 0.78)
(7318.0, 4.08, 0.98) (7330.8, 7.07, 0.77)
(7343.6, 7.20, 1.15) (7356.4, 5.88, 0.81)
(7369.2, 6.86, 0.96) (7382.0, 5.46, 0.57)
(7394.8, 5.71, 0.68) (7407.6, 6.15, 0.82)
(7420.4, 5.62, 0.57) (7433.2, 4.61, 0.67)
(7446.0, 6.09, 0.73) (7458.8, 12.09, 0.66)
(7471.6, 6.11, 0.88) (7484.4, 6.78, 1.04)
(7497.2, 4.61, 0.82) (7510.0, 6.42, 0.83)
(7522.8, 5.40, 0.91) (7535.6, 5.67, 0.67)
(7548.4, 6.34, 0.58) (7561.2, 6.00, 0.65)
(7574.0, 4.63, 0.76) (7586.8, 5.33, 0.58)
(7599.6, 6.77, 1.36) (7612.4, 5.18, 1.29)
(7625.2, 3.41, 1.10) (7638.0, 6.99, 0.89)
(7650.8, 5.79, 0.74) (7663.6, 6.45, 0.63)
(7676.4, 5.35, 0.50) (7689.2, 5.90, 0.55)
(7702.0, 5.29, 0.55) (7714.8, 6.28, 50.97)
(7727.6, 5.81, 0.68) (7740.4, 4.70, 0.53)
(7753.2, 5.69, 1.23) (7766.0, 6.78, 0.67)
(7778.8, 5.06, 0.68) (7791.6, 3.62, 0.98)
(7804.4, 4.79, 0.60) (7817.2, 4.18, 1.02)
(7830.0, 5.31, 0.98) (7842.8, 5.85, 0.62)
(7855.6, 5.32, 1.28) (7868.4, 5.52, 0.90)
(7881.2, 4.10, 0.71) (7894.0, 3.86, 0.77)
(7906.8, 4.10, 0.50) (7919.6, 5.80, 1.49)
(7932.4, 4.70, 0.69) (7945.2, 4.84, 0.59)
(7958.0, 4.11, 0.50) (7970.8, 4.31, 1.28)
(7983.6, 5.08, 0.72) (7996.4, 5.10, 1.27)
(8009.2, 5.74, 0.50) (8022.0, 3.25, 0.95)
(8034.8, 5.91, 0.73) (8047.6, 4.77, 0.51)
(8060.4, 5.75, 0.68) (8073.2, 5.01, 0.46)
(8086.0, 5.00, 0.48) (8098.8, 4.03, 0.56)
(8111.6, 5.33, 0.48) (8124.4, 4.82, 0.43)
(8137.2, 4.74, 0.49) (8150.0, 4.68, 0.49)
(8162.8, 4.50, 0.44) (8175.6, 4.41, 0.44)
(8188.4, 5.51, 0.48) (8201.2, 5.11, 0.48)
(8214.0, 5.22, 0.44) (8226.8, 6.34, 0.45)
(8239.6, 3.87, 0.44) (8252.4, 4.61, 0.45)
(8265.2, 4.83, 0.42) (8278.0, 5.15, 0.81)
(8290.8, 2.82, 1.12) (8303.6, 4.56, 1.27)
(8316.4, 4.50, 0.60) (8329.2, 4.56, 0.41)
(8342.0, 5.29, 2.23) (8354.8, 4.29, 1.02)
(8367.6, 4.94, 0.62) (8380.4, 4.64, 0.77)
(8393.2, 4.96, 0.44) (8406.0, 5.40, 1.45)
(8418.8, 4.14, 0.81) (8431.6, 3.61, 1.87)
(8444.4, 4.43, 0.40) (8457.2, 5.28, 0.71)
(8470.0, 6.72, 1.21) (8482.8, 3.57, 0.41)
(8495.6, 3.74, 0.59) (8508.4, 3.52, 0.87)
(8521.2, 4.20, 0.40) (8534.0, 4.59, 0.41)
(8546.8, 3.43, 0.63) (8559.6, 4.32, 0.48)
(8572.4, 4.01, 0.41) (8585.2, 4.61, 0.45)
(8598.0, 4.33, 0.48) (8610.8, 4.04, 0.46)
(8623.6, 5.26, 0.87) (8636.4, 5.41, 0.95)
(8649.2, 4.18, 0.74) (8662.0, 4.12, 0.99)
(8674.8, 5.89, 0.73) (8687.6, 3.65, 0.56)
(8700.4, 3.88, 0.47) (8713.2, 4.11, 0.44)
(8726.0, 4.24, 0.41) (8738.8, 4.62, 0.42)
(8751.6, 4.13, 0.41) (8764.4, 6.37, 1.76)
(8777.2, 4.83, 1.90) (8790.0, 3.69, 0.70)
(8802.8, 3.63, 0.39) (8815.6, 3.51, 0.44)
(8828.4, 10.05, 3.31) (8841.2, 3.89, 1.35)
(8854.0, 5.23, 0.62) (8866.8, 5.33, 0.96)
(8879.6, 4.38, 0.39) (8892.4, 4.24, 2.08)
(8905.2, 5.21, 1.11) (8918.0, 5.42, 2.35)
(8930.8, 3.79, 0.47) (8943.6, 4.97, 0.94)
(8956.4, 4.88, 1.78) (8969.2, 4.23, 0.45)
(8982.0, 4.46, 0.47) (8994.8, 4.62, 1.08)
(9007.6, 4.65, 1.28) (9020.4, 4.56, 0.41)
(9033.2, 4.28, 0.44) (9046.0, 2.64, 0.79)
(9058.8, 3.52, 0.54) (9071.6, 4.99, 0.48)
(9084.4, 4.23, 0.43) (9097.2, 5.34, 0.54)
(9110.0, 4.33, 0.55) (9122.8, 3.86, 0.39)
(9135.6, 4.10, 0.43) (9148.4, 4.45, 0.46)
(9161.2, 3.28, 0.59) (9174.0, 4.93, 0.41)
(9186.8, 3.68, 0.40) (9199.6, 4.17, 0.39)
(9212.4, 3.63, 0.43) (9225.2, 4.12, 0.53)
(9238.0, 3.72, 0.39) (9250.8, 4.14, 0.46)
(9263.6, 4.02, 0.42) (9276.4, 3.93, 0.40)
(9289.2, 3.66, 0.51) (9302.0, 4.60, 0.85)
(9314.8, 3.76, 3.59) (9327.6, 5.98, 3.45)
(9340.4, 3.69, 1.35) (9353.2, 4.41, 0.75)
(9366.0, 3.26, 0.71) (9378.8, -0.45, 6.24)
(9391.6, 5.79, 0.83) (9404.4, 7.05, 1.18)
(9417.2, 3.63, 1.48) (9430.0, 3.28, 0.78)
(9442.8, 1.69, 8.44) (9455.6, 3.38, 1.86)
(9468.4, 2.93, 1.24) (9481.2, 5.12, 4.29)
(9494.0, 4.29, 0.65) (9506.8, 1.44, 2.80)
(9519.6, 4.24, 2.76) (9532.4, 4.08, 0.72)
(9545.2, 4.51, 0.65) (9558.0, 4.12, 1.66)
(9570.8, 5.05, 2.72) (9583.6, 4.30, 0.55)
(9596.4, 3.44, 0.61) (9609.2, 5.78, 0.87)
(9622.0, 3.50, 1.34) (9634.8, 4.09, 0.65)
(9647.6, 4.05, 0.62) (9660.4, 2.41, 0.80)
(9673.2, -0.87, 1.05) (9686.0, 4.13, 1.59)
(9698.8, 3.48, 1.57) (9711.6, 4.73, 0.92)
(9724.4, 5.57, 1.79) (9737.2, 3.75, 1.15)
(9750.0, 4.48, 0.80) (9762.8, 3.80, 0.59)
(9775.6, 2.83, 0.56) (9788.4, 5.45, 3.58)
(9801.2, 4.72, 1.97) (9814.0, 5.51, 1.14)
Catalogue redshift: 0.14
